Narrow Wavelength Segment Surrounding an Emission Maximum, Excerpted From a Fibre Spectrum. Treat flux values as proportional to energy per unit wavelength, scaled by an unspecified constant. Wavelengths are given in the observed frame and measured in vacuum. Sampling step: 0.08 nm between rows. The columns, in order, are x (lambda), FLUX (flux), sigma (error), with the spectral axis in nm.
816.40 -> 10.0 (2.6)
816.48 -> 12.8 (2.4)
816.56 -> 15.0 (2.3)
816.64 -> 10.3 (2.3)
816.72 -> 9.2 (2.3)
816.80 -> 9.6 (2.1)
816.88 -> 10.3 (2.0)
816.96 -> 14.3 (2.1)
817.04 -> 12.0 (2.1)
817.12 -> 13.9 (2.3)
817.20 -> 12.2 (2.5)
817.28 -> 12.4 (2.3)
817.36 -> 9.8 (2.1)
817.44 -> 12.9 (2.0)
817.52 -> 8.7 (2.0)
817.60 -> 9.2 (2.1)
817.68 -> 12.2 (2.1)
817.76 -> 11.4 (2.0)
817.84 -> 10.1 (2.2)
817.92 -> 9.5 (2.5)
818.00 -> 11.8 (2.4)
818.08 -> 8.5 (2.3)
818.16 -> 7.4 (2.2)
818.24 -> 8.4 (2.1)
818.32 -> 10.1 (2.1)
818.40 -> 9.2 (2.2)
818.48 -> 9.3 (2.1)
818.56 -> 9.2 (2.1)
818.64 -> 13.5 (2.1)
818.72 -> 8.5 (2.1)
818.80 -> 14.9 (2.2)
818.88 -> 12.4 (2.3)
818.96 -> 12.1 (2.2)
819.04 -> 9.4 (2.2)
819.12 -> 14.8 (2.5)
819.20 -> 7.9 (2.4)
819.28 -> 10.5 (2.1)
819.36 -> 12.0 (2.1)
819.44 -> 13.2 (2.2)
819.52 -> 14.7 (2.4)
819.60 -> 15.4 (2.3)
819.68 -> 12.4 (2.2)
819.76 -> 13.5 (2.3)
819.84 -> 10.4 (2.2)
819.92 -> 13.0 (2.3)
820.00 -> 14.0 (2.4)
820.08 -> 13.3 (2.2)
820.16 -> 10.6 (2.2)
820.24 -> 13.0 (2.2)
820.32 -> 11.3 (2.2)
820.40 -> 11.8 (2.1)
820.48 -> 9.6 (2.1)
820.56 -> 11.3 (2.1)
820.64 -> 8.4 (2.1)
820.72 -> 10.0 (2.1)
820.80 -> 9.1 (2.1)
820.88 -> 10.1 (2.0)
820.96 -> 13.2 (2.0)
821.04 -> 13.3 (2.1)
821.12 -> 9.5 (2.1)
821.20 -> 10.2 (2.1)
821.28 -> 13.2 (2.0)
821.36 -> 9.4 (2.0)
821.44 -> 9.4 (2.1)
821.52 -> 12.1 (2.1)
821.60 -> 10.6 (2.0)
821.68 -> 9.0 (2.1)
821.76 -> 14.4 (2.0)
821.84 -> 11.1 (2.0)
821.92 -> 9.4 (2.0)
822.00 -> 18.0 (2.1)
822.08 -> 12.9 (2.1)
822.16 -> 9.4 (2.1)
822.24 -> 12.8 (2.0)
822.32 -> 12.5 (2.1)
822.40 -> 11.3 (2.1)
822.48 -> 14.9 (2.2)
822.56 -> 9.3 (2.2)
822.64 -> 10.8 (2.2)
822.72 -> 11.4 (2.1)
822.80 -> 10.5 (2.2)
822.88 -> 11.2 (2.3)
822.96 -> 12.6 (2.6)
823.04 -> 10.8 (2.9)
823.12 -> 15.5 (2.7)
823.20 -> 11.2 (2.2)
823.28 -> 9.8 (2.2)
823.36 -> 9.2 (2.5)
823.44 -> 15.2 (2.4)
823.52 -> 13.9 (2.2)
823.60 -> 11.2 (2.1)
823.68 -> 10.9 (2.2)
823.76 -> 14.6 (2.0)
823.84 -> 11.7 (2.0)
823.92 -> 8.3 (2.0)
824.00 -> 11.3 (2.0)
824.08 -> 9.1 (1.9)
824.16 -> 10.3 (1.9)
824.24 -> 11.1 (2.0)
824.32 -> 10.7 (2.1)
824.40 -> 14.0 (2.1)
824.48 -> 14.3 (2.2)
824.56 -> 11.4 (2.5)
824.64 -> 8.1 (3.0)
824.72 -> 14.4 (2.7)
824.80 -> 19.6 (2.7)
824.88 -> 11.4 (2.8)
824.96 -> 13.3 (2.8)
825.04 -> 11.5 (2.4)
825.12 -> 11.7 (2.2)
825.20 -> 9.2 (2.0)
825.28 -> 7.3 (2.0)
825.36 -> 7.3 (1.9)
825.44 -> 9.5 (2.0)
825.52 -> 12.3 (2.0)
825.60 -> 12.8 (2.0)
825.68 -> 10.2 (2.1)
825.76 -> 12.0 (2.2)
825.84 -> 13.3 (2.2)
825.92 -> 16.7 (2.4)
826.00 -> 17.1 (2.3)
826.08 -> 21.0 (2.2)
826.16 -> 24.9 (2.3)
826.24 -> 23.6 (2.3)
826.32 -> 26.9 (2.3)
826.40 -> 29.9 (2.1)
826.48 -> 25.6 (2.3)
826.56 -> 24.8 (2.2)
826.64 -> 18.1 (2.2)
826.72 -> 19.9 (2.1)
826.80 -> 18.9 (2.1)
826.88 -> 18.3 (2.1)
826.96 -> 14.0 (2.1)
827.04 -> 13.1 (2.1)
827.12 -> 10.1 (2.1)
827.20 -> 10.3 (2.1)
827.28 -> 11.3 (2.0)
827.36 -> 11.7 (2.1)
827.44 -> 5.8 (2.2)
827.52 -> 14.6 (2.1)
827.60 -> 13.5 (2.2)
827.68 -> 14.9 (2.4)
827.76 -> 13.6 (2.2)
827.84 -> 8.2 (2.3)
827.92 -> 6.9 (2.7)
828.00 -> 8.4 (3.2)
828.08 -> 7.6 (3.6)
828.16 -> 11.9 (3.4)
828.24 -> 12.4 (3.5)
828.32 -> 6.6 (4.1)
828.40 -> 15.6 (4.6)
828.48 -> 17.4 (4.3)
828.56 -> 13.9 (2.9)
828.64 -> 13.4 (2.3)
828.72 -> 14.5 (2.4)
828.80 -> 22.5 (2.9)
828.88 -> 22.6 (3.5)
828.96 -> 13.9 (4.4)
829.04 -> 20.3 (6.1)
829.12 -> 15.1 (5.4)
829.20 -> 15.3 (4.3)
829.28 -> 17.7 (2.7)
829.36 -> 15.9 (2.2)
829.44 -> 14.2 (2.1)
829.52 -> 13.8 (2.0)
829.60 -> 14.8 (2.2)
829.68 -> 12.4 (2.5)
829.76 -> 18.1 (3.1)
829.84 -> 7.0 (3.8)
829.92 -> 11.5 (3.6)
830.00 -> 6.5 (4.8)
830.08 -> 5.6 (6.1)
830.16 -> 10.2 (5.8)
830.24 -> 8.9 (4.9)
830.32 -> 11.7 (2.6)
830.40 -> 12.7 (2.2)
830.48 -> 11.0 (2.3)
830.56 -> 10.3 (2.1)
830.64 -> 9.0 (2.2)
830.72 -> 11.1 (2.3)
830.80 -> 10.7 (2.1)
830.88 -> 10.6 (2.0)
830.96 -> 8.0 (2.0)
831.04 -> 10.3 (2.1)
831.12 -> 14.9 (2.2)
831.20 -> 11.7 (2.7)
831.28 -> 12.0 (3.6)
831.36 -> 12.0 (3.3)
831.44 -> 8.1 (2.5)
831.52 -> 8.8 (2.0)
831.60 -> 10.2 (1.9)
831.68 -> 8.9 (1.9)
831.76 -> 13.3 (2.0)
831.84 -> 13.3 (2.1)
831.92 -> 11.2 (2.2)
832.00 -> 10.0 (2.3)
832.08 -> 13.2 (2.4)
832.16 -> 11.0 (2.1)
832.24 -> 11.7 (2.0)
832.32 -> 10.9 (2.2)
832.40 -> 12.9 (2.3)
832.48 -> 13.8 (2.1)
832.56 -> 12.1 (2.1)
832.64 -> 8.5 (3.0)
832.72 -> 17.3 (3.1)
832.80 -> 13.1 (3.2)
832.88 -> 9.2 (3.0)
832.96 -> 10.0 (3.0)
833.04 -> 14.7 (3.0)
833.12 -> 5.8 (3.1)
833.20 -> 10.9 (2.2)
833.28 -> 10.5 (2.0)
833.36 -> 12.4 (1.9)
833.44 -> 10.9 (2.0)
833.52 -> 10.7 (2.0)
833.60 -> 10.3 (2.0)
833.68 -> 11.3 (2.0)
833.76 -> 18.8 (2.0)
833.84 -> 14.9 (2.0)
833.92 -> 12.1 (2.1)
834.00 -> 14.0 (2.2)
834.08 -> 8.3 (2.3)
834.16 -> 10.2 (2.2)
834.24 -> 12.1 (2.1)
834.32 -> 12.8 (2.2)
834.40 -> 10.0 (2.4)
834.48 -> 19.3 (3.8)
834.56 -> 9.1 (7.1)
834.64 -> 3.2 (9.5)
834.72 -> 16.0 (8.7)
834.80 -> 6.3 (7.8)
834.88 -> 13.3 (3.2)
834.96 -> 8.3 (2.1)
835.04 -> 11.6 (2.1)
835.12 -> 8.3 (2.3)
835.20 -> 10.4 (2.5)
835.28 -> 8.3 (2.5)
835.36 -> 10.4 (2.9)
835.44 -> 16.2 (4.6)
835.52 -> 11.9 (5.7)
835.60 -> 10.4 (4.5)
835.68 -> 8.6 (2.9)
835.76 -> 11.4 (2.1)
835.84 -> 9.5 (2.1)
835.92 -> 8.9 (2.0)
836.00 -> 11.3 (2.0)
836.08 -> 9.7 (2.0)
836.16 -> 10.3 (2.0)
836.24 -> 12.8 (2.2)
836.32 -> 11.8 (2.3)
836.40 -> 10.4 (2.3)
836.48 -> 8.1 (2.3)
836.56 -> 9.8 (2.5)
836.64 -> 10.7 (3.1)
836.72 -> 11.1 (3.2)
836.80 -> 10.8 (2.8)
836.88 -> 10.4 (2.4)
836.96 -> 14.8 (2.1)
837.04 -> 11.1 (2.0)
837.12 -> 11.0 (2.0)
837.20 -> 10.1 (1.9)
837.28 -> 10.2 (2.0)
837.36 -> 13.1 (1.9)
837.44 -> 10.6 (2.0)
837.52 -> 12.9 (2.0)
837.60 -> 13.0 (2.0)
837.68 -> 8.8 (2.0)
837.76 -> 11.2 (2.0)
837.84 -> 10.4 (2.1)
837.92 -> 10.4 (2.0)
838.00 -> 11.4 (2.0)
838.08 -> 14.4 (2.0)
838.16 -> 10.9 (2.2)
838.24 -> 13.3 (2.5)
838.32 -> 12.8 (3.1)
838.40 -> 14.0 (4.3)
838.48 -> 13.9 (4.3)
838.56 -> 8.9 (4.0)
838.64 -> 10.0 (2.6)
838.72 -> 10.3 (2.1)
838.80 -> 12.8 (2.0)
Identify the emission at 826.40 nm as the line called H-alpha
